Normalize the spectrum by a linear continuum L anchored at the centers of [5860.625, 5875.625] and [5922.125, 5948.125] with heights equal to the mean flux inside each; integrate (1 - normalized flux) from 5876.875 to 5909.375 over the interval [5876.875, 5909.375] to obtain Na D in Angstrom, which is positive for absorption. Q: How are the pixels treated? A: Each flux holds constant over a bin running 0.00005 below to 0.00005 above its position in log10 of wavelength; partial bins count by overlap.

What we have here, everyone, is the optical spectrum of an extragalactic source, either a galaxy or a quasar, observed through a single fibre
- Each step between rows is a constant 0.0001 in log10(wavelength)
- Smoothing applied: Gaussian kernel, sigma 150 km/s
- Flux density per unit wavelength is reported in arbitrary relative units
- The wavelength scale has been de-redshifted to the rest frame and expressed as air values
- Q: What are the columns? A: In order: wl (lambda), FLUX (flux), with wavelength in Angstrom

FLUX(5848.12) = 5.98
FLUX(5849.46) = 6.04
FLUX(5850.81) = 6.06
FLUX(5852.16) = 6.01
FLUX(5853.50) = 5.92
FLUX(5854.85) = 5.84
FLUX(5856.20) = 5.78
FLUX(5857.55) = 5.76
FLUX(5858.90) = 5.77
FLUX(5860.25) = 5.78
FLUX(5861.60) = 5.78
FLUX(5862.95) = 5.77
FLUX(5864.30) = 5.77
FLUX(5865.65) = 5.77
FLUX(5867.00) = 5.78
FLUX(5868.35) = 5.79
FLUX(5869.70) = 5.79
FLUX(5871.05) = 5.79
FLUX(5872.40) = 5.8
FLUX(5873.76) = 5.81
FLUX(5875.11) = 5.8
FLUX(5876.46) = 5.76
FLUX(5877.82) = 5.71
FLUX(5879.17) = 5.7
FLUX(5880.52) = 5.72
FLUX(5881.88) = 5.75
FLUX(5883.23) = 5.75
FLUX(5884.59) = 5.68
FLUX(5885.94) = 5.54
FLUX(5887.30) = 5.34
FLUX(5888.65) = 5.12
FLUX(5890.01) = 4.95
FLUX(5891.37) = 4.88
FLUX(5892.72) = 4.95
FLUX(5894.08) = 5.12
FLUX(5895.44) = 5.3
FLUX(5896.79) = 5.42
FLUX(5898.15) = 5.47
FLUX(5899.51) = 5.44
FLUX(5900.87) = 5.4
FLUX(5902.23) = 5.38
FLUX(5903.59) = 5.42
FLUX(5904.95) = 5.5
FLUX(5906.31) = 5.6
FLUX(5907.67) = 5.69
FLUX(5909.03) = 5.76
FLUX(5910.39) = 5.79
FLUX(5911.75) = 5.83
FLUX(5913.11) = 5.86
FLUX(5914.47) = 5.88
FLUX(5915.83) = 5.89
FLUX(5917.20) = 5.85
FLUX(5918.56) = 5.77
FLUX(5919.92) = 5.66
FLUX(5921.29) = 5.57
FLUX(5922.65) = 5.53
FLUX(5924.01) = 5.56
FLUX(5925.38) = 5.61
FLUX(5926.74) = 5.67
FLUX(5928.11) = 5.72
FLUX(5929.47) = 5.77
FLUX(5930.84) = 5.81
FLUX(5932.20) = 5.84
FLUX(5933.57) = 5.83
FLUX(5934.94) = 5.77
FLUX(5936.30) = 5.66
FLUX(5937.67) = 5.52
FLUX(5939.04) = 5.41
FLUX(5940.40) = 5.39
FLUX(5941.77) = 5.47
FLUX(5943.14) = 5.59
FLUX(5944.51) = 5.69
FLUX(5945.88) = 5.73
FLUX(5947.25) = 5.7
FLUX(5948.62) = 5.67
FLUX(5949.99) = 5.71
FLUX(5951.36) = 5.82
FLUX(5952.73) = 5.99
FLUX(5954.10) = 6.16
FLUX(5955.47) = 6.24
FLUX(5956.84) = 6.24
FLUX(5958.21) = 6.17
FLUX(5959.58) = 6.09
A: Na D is 1.7 Angstrom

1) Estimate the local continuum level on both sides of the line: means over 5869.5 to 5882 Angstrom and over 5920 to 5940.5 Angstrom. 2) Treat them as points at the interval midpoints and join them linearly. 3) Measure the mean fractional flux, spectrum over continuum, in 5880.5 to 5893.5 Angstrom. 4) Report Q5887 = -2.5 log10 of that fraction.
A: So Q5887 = 0.08 mag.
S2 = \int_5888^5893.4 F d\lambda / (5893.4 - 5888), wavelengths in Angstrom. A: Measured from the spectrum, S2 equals 4.97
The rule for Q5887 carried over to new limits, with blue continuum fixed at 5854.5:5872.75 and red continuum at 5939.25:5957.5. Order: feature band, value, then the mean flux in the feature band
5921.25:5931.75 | 0.023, 5.67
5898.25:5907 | 0.064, 5.45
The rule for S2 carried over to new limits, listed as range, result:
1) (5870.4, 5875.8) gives 5.8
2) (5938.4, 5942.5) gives 5.43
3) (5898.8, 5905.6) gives 5.42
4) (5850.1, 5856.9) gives 5.92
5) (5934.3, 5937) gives 5.72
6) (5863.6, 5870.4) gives 5.78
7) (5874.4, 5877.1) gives 5.79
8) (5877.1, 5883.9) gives 5.73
